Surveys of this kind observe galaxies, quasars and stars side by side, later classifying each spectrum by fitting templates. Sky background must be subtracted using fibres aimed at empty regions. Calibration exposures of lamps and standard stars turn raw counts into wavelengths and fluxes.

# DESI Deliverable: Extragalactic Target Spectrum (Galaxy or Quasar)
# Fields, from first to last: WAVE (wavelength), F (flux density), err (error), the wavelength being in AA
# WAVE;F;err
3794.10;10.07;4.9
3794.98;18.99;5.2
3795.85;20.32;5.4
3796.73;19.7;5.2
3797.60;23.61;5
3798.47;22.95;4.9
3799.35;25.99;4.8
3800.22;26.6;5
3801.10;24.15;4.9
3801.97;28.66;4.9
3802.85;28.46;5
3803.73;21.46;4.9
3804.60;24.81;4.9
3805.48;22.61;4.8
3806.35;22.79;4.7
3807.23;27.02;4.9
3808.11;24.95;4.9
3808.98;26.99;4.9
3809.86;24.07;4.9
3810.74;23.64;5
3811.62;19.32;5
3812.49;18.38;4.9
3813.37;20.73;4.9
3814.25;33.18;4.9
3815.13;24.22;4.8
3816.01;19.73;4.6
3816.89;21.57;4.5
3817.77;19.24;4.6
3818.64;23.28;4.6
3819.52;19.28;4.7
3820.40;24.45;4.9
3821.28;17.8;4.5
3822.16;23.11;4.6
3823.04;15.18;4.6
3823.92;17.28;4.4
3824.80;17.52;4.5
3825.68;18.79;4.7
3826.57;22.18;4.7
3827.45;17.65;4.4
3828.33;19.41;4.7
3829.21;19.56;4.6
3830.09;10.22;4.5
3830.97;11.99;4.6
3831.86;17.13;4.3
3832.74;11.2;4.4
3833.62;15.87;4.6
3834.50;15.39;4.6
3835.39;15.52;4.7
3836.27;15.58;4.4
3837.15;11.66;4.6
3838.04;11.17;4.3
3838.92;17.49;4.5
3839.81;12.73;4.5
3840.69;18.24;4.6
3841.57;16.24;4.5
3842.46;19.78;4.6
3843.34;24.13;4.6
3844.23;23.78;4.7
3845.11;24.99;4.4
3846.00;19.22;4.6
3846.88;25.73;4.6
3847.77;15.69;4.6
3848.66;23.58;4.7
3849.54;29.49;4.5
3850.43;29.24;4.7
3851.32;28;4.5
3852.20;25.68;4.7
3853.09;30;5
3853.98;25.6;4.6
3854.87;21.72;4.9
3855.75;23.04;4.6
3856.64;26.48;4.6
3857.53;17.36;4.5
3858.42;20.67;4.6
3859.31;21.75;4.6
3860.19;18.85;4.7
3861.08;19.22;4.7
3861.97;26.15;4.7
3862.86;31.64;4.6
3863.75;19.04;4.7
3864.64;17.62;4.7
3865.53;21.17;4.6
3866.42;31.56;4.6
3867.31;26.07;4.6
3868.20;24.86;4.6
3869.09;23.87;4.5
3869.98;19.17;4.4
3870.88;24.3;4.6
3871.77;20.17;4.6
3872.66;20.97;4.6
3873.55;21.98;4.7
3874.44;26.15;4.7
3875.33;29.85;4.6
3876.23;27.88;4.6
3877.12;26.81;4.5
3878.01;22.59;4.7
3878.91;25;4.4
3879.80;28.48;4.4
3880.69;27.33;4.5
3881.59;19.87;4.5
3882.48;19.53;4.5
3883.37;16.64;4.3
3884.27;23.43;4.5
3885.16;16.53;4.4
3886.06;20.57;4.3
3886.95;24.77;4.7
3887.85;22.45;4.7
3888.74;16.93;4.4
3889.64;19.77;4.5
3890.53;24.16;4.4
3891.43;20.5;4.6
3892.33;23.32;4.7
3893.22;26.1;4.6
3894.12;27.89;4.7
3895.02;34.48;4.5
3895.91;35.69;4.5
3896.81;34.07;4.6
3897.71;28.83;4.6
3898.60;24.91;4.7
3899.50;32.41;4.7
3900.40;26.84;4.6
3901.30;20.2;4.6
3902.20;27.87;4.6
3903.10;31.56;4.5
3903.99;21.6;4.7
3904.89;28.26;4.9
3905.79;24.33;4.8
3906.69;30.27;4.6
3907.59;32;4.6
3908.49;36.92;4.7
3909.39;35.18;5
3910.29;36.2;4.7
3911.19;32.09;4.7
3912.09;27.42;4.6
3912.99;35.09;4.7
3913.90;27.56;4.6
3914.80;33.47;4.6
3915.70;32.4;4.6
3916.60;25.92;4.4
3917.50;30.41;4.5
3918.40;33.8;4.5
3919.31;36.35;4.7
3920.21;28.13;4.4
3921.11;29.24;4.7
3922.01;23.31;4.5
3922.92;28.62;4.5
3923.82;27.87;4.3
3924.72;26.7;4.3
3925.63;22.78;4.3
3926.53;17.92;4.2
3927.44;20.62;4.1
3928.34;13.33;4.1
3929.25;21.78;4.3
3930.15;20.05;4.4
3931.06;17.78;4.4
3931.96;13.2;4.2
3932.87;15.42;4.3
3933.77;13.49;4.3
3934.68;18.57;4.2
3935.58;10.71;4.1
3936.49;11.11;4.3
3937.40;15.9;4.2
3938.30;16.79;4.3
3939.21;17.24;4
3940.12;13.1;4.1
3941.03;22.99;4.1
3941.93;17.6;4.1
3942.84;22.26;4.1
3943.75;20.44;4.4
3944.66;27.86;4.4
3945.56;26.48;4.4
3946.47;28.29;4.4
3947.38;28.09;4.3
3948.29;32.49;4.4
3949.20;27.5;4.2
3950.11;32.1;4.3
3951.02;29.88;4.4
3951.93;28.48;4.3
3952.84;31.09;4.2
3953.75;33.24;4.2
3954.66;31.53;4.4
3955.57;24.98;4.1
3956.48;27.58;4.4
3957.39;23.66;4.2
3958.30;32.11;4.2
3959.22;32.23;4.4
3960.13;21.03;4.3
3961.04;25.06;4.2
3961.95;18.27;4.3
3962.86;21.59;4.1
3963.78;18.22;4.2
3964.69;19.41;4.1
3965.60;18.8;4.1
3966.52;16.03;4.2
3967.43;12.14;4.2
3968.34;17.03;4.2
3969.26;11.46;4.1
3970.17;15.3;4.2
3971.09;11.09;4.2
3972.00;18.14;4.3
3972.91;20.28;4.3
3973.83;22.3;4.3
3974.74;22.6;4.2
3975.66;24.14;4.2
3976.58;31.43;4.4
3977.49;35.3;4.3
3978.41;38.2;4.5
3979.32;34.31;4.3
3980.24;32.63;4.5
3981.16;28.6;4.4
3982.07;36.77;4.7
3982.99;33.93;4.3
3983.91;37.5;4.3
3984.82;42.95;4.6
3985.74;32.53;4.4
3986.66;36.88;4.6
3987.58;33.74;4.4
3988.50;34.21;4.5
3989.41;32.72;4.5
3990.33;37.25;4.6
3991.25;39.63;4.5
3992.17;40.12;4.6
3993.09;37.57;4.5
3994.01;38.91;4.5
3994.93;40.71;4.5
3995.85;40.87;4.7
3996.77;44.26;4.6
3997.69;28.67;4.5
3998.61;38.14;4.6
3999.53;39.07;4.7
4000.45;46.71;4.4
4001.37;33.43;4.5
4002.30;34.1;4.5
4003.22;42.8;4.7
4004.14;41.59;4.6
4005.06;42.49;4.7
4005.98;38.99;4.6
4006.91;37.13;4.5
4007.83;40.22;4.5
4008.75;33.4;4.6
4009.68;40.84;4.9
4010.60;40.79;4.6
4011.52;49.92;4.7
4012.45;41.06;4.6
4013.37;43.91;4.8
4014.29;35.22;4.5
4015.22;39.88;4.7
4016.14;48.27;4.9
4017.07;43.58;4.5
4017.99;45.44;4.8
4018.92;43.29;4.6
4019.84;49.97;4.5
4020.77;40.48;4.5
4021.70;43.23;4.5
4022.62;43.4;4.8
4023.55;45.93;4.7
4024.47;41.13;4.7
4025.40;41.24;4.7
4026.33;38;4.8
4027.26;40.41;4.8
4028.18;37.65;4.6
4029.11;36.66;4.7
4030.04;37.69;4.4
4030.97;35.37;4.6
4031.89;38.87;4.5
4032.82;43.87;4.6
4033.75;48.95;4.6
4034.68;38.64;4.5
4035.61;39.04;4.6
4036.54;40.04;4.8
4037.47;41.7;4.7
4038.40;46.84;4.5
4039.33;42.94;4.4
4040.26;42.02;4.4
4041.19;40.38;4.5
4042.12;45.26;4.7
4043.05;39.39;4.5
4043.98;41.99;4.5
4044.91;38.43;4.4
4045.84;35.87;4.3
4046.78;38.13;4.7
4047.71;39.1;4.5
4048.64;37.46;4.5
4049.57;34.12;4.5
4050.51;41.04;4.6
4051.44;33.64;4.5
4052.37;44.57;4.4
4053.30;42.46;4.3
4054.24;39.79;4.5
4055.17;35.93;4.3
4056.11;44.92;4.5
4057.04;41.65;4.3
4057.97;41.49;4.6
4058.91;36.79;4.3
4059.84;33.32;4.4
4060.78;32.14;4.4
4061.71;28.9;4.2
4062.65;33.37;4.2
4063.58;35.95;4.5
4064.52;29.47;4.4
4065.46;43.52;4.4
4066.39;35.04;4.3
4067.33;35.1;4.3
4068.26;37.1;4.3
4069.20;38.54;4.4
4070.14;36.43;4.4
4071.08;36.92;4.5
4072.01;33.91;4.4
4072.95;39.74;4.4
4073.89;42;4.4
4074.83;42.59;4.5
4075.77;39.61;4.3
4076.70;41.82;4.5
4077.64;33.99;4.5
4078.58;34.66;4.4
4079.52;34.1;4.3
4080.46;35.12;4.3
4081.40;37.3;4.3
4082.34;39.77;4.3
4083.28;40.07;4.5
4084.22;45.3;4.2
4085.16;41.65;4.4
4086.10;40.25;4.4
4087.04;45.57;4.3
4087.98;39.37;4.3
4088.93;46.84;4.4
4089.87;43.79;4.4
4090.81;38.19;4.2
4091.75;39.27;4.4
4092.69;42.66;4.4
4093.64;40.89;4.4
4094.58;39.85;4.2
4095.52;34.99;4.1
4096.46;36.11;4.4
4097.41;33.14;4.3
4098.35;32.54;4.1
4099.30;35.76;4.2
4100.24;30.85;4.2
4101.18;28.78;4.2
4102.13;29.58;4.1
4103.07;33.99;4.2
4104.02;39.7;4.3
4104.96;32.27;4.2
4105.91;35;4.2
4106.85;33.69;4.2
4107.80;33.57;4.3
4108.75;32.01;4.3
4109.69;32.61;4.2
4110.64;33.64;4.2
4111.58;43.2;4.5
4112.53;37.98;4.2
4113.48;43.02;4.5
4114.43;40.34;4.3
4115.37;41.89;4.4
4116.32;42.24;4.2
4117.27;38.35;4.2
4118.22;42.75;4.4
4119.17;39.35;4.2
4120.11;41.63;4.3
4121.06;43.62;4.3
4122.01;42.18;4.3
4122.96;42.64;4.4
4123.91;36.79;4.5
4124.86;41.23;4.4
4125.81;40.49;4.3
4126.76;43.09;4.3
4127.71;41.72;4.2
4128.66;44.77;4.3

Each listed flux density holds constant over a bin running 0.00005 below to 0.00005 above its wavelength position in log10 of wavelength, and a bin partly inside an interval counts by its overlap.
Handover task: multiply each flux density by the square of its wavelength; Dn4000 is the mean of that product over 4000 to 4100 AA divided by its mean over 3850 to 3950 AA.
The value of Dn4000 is 1.73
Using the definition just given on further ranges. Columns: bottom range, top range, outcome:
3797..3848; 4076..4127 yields 2.16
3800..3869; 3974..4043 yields 2.00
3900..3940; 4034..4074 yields 1.66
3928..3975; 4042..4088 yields 1.90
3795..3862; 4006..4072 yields 2.09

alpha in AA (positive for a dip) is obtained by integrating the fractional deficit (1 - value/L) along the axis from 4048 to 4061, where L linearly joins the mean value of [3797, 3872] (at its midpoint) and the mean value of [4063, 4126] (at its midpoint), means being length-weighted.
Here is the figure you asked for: -1.1 AA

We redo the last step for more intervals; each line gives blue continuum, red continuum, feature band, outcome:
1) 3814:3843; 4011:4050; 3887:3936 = 2.2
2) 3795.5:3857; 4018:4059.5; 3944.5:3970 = 6.4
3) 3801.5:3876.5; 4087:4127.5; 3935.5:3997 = 5.2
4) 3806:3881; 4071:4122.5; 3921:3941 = 6.2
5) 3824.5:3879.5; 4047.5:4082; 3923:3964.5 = 8.2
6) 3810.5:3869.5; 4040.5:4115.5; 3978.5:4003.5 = -4.3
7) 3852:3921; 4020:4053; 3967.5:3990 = 4.4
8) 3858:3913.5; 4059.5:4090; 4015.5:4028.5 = -3.2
